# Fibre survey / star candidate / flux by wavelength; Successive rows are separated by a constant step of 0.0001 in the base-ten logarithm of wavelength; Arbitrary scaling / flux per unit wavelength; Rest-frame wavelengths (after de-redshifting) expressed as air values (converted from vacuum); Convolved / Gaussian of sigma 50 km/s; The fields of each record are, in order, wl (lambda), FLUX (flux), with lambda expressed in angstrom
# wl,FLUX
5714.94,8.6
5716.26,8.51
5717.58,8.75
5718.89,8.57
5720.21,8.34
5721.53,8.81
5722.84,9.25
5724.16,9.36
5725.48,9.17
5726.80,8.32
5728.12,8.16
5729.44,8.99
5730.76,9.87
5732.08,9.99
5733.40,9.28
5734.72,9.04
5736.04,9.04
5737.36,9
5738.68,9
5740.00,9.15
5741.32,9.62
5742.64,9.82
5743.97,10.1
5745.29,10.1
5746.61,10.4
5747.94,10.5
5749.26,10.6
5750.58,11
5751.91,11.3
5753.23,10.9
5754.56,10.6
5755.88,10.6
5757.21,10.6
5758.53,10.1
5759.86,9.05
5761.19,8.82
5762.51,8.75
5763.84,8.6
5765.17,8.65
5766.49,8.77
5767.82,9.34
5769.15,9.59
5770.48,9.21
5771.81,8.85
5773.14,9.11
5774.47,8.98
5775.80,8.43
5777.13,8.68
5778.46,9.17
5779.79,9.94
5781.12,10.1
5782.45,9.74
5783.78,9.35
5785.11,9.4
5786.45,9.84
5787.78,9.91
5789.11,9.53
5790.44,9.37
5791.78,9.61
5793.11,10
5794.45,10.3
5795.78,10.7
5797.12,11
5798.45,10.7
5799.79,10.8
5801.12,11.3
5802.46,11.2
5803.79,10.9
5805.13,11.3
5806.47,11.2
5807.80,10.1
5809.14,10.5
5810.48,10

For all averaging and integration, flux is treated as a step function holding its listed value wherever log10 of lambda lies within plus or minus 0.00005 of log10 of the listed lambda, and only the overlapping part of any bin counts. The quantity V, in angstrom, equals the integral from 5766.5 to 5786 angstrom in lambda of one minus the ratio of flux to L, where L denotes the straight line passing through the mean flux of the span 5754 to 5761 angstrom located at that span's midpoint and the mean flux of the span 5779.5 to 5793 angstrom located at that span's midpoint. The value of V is 1.1 angstrom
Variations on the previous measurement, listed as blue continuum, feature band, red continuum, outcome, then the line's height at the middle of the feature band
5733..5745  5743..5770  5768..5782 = -1.8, 9.29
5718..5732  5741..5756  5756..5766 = -2.1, 9.17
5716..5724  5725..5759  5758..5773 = -3.5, 8.9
